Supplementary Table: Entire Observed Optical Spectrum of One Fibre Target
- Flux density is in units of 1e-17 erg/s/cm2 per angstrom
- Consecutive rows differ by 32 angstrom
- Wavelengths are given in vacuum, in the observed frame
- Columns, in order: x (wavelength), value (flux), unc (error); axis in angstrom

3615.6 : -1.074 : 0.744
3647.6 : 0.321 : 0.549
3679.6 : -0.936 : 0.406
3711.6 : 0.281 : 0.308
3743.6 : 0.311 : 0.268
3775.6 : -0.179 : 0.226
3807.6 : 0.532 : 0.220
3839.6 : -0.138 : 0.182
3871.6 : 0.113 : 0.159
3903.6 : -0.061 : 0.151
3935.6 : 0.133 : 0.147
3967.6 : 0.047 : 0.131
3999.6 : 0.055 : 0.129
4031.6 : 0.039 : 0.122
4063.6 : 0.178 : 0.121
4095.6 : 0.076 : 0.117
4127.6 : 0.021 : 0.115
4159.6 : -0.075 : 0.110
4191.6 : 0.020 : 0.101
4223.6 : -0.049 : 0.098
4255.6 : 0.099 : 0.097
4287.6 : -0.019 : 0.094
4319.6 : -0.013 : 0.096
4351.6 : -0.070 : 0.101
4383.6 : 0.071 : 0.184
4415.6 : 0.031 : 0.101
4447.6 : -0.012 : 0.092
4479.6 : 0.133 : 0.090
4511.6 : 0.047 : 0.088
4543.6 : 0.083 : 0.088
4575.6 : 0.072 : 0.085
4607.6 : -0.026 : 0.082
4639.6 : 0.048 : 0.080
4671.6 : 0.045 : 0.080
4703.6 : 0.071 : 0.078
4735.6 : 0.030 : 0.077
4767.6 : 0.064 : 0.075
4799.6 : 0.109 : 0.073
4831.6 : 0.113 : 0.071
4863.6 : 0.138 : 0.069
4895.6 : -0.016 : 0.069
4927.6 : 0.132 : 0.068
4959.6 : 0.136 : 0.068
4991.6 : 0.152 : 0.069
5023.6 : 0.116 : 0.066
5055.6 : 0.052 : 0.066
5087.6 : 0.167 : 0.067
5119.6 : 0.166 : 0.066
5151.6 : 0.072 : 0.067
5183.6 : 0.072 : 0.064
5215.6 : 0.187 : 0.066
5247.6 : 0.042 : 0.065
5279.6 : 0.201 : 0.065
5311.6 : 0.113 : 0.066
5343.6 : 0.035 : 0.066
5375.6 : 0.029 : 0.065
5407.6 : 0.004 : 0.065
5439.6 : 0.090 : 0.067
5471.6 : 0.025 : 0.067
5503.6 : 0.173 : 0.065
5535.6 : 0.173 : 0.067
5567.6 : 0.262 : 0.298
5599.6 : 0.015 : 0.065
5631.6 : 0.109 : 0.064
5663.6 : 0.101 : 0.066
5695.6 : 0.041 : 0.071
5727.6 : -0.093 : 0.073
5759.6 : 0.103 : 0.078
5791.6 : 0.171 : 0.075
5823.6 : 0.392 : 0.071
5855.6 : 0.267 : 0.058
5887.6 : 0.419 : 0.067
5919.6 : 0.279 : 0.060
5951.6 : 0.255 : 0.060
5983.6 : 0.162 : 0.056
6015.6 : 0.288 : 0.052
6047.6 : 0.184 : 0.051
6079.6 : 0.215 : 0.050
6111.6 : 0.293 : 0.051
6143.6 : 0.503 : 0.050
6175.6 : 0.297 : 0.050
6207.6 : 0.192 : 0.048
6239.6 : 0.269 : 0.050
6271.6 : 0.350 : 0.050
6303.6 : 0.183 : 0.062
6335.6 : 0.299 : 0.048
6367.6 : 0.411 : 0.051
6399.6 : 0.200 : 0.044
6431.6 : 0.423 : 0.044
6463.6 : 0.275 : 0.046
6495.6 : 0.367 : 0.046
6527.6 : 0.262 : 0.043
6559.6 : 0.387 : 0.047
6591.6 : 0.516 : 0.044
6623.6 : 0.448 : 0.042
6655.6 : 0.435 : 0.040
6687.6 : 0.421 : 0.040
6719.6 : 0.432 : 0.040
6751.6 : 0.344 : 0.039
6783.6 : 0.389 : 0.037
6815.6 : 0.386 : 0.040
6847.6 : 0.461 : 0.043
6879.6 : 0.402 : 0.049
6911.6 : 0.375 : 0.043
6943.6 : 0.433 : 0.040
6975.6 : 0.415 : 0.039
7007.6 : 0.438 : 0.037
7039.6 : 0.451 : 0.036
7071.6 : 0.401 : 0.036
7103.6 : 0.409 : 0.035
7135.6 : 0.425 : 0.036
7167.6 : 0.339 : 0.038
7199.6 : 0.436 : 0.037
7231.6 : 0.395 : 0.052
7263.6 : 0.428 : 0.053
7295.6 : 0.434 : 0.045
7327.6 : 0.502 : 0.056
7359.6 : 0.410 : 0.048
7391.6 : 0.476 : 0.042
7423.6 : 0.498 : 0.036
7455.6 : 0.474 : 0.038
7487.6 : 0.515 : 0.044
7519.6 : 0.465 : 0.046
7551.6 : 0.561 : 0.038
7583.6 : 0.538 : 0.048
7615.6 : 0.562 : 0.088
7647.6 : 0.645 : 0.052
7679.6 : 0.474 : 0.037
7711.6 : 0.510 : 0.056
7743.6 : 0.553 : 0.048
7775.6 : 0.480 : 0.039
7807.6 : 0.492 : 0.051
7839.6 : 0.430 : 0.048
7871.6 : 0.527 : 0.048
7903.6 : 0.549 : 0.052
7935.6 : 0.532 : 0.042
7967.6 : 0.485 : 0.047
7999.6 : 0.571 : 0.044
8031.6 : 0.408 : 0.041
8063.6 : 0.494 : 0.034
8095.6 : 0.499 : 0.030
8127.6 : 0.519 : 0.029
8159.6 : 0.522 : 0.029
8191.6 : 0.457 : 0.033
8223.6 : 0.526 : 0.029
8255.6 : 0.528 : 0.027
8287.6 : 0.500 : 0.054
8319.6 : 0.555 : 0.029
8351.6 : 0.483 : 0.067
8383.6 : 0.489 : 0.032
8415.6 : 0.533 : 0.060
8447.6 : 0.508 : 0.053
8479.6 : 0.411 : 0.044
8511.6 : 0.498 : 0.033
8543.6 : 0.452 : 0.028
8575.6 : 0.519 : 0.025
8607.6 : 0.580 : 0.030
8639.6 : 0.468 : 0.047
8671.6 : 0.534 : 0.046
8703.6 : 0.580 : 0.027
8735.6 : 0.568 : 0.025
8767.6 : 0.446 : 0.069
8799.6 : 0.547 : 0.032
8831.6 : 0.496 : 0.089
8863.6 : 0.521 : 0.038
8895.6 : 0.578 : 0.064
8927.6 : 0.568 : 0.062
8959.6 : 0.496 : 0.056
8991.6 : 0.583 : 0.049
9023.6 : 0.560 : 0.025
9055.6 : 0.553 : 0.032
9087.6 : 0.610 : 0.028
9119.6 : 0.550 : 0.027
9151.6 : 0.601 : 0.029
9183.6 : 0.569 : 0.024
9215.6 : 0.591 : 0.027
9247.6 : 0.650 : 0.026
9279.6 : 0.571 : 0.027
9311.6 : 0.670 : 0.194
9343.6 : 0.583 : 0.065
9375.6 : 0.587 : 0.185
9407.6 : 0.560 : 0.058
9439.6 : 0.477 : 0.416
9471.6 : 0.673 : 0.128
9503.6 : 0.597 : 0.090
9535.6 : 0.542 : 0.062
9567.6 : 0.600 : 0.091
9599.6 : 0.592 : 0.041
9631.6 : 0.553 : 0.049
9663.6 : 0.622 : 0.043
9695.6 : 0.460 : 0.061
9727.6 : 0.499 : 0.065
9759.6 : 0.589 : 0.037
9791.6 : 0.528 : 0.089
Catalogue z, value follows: 0.64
